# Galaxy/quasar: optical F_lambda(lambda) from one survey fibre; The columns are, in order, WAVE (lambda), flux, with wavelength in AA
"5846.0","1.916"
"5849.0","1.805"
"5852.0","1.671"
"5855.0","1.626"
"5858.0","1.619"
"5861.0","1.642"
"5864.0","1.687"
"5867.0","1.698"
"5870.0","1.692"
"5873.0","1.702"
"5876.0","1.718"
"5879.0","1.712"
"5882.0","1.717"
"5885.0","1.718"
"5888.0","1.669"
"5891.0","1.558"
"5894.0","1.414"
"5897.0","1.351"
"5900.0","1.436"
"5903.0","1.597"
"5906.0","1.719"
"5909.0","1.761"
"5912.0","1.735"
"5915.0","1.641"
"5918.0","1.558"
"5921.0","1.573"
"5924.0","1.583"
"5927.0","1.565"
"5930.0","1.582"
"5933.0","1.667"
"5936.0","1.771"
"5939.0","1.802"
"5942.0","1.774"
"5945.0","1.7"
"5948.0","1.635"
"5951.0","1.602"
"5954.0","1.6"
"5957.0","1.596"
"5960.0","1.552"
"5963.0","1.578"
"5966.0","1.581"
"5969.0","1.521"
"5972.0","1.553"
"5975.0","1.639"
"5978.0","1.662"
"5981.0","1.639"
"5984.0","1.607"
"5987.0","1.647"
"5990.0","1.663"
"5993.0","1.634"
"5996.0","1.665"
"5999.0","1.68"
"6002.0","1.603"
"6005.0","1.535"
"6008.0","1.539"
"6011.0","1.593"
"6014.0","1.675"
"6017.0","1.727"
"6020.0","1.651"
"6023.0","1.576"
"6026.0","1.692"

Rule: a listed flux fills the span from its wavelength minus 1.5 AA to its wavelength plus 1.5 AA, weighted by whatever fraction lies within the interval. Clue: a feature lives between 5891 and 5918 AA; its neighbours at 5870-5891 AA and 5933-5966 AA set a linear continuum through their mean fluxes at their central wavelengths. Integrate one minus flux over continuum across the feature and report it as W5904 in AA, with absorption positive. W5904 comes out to 1.6 AA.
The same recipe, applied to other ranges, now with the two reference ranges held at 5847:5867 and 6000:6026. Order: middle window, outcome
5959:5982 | 0.6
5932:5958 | -0.6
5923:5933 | 0.4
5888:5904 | 1.7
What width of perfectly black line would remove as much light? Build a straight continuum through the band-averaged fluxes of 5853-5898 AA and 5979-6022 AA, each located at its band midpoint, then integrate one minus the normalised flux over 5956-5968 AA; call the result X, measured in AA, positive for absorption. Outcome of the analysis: 0.4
